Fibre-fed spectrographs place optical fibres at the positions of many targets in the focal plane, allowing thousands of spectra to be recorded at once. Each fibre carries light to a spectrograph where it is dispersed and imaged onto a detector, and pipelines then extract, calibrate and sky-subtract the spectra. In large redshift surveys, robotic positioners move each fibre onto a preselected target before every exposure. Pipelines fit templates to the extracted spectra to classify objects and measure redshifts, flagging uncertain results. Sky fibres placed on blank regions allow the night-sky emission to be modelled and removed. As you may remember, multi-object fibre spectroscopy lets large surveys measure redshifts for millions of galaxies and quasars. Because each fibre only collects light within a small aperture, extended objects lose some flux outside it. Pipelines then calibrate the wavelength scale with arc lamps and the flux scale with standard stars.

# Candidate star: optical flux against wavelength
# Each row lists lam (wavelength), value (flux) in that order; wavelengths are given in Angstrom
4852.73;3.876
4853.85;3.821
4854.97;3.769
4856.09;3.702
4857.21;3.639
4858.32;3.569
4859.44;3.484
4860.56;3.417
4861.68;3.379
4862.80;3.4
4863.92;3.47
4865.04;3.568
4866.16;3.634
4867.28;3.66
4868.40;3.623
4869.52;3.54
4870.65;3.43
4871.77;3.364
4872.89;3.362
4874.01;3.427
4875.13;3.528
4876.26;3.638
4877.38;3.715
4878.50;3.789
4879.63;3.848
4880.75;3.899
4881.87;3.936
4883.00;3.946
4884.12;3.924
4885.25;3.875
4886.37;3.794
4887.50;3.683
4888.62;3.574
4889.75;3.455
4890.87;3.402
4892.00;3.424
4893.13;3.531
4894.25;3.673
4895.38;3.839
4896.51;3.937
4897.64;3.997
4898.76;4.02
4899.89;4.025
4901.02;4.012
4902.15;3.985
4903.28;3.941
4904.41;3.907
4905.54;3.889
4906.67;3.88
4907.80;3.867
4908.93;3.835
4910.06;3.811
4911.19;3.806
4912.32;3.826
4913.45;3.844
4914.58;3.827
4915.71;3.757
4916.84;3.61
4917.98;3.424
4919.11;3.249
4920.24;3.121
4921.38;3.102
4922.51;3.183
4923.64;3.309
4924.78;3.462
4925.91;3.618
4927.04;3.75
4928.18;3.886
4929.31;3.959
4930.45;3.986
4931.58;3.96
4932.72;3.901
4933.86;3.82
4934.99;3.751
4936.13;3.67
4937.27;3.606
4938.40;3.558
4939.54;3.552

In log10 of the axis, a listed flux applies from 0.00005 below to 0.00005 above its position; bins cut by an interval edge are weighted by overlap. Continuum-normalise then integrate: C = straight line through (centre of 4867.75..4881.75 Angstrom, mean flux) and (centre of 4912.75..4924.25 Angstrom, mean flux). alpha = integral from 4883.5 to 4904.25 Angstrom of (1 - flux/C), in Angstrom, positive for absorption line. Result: -1.5 Angstrom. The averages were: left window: 3.61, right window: 3.45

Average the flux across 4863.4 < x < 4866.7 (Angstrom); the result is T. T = 3.56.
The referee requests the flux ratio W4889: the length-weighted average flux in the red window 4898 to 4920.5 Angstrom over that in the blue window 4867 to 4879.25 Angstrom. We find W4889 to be 1.1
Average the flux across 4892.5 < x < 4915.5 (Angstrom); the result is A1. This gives 3.87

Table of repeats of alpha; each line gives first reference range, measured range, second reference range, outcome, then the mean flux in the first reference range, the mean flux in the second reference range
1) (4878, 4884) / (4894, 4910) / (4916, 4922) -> -1.5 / 3.89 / 3.32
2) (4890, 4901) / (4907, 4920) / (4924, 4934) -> 0.3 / 3.77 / 3.8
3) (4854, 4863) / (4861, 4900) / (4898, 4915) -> 0.6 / 3.56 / 3.9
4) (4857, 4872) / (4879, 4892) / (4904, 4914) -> -0.3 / 3.51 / 3.85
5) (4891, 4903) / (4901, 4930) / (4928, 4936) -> 1.3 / 3.83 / 3.88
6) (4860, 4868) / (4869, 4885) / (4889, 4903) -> -0.2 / 3.51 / 3.77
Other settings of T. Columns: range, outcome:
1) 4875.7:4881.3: 3.78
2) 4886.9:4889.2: 3.62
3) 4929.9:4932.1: 3.98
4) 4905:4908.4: 3.88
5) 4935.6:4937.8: 3.63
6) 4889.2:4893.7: 3.46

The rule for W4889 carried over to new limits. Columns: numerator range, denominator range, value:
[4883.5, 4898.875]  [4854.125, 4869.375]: 1.04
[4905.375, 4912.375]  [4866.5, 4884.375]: 1.05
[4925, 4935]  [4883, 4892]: 1.05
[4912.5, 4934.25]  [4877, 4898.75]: 0.96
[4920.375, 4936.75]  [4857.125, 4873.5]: 1.04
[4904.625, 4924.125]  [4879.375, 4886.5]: 0.93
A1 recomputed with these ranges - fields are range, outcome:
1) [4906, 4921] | 3.68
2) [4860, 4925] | 3.66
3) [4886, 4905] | 3.78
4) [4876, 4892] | 3.74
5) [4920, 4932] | 3.58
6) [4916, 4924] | 3.3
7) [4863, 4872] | 3.54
